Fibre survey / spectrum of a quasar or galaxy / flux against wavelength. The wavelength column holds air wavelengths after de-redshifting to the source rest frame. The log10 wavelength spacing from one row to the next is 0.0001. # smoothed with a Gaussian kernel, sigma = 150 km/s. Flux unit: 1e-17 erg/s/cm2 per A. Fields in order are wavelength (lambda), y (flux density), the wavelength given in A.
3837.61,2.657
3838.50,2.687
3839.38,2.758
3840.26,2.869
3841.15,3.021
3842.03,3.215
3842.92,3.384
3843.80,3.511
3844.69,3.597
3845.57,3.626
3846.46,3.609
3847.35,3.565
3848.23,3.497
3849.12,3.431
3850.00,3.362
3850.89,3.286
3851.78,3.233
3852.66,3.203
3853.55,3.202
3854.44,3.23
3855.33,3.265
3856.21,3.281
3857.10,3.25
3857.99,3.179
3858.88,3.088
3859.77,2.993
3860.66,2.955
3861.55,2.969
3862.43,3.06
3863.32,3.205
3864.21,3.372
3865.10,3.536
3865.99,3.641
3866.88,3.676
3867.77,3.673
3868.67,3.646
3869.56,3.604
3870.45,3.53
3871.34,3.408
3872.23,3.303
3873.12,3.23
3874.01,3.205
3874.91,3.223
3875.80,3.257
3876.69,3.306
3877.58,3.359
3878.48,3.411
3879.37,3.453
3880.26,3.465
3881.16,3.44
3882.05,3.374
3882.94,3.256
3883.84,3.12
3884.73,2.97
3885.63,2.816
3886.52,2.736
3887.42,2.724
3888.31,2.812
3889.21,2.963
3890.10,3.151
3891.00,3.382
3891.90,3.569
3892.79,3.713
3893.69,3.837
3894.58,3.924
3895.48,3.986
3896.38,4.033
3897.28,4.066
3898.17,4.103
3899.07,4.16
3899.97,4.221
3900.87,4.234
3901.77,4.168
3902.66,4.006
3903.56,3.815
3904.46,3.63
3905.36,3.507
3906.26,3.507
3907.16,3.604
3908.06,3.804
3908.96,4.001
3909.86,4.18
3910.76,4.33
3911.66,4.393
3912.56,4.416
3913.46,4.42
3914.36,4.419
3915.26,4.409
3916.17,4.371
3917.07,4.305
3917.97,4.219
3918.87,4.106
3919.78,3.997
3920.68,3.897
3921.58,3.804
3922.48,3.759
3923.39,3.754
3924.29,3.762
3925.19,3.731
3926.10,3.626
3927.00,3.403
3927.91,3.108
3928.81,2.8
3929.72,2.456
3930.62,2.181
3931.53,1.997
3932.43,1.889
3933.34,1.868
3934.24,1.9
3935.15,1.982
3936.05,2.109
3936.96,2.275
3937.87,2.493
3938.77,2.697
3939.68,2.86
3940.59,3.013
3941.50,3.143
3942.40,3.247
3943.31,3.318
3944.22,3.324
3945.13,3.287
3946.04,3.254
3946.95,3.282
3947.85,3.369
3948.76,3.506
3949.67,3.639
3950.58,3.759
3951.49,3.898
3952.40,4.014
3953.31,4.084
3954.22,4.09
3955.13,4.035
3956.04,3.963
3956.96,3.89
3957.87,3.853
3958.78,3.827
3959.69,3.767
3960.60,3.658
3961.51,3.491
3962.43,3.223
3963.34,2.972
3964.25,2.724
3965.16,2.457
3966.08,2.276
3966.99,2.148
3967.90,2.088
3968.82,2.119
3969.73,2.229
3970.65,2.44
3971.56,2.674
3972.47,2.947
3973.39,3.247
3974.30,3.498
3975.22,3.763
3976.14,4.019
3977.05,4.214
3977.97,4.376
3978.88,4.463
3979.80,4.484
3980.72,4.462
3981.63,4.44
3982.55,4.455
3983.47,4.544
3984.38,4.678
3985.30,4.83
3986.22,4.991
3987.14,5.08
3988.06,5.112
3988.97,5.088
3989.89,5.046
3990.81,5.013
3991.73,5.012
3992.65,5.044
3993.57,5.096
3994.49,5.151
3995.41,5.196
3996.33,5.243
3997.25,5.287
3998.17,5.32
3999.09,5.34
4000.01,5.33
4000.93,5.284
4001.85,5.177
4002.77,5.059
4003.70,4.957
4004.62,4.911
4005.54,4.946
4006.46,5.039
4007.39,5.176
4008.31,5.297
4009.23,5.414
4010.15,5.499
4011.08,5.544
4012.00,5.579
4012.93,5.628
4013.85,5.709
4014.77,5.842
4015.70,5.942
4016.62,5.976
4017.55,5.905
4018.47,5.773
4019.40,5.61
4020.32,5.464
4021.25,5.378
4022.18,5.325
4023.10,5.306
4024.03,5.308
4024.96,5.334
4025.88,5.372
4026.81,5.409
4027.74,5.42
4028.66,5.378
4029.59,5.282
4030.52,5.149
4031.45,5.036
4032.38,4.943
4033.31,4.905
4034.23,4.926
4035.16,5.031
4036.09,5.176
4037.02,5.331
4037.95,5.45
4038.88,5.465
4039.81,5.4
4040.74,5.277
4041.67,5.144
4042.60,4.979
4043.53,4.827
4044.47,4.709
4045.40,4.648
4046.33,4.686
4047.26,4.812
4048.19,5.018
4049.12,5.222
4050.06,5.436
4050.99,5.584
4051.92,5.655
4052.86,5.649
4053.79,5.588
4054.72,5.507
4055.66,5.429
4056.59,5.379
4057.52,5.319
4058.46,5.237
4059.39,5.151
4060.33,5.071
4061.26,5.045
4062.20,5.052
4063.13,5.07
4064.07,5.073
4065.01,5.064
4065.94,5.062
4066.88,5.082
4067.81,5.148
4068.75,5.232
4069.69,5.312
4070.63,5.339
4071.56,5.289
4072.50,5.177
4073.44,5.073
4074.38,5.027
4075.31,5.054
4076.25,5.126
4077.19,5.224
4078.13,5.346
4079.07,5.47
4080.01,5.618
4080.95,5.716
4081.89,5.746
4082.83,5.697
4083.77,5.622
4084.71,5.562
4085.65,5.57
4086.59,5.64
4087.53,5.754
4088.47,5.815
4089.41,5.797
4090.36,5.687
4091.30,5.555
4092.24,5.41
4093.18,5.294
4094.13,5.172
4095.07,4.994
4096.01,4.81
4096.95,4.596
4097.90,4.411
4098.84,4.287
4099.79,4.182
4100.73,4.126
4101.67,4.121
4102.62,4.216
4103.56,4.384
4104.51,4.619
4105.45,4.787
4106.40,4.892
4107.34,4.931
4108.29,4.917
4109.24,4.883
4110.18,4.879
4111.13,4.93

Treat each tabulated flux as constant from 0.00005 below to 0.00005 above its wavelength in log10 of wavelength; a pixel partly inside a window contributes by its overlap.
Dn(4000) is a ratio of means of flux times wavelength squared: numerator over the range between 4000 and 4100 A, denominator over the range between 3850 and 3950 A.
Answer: 1.67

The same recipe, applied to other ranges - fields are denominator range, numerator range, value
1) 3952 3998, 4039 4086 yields 1.37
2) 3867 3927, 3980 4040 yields 1.50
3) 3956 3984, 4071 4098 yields 1.65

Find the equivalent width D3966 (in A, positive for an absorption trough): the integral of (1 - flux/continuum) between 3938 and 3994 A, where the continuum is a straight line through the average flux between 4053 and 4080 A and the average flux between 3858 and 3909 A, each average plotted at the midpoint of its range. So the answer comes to 7.2 A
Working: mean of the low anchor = 3.47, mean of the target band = 3.72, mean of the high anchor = 5.23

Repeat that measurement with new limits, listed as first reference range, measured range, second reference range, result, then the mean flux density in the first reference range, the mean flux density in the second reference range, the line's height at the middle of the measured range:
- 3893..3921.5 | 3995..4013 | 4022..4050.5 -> -1.39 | 4.06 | 5.15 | 4.88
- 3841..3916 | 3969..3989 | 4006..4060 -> 2.83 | 3.53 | 5.33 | 4.7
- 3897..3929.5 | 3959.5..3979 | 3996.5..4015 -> 6.86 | 3.93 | 5.31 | 4.77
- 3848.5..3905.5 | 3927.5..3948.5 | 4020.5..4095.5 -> 7.05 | 3.43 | 5.28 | 4.05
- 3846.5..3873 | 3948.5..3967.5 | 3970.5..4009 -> 3.77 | 3.34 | 4.68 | 4.36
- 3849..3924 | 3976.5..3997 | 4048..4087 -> -1.20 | 3.59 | 5.33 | 4.55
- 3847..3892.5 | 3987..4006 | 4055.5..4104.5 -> -3.10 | 3.27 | 5.16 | 4.41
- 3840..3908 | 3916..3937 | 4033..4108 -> 4.00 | 3.43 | 5.15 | 3.89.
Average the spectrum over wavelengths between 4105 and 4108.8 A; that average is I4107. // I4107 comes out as 4.87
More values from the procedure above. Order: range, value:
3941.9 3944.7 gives 3.3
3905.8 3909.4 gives 3.73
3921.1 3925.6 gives 3.77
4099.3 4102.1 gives 4.15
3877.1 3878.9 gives 3.37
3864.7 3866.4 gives 3.59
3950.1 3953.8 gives 3.94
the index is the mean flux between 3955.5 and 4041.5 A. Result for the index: 4.67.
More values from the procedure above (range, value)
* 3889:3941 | 3.52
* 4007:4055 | 5.33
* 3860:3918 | 3.62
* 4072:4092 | 5.49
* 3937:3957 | 3.43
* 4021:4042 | 5.25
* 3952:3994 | 3.87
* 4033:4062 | 5.2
